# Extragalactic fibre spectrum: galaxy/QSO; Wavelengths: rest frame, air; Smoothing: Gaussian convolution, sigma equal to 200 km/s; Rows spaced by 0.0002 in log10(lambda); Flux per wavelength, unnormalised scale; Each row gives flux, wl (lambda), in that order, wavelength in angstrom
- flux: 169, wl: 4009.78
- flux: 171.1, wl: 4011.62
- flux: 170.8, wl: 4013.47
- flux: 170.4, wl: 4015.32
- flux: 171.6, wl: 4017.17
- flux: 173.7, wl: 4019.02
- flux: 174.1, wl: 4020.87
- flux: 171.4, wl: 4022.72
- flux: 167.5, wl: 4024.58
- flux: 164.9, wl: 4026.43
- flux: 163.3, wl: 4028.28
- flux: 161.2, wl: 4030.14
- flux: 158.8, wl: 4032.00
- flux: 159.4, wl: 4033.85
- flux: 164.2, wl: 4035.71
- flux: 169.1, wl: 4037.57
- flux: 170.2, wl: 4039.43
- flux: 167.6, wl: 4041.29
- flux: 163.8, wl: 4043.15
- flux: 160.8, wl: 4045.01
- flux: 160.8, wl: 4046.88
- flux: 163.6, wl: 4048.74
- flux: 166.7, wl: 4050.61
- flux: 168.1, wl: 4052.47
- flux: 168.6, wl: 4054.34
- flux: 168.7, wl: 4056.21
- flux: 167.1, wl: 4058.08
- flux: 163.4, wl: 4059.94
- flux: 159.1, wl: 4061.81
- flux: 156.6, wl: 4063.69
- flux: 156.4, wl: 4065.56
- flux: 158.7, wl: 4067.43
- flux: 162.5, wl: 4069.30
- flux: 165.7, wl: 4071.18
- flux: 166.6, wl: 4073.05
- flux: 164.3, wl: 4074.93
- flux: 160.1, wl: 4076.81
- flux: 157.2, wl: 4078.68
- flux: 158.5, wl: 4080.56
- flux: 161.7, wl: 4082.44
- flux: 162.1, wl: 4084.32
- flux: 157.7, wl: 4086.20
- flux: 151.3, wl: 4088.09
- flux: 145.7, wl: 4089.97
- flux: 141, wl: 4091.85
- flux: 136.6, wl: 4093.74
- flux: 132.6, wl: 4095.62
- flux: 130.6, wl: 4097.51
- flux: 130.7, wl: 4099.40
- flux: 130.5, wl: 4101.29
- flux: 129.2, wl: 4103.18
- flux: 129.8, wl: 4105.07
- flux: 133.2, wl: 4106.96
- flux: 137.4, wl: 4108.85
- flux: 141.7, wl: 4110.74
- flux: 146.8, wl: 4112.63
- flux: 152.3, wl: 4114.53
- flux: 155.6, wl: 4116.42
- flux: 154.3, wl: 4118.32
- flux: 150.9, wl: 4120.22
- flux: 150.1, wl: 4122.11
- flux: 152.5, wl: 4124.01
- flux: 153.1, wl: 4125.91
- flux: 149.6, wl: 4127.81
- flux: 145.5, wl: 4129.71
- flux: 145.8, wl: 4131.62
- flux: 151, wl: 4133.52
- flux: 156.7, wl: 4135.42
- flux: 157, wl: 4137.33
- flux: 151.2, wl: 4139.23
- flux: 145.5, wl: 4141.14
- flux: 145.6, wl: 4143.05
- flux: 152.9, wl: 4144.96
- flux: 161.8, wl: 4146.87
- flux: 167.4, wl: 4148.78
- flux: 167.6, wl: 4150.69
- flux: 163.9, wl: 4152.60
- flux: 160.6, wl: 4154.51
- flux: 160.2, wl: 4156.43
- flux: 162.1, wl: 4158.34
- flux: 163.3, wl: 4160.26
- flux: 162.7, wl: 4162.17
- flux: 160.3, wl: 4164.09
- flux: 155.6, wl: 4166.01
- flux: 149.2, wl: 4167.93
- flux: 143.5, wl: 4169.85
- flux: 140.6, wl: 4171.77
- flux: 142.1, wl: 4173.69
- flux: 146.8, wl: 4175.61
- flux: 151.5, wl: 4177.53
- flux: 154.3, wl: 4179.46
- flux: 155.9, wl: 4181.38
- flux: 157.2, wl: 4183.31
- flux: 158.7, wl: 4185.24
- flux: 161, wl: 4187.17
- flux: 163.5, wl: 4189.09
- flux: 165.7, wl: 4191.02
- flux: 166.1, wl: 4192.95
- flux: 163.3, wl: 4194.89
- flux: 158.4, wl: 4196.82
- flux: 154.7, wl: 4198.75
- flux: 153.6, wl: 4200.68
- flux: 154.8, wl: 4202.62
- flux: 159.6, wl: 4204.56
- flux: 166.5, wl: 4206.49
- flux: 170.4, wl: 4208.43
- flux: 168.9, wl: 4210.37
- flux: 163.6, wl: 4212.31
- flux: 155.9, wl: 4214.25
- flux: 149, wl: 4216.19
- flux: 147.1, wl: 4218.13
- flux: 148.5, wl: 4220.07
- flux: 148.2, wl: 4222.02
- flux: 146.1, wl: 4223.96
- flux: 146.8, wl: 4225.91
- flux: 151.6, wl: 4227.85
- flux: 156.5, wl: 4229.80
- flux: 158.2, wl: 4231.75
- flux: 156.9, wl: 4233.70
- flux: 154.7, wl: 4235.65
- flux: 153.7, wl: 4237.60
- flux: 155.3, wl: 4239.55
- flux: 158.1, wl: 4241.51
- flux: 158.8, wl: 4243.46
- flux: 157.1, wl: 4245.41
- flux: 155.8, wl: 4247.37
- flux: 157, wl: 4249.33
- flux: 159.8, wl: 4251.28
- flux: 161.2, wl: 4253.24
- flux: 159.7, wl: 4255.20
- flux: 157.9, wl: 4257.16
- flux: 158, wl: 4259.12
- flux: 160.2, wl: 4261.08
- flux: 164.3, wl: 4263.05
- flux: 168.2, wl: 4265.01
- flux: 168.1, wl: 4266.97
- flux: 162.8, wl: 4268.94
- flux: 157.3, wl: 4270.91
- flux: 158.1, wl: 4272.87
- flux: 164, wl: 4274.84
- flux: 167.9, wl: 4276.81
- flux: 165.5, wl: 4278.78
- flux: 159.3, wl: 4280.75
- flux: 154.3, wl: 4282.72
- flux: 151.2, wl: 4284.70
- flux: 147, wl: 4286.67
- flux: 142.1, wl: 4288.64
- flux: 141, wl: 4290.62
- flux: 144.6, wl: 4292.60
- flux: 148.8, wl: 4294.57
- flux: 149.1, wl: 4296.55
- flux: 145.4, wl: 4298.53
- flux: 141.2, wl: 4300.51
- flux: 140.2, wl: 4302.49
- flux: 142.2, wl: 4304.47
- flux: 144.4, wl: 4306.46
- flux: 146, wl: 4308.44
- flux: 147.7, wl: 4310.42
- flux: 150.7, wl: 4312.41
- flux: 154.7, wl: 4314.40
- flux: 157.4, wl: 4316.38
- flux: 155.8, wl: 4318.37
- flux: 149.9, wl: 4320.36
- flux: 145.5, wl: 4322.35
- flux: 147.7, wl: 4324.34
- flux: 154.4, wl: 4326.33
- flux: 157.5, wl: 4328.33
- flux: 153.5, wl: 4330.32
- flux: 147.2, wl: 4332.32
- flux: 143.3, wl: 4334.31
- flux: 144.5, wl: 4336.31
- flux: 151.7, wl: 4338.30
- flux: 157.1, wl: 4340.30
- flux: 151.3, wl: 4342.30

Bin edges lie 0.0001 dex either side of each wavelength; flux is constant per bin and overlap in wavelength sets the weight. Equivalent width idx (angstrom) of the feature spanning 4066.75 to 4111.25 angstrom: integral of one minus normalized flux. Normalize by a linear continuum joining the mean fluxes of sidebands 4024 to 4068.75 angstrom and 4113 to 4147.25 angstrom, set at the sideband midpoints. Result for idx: 2.80 angstrom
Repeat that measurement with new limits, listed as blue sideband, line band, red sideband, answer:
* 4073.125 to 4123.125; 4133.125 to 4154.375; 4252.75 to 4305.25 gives -1.16 angstrom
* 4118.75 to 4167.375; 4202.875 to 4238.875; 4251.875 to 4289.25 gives 0.53 angstrom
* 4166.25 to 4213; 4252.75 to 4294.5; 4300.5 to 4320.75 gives -1.76 angstrom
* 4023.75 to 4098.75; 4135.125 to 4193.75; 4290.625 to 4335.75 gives -0.60 angstrom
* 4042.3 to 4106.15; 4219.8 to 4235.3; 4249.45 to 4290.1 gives 0.61 angstrom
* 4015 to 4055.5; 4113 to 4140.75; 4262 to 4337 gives 1.69 angstrom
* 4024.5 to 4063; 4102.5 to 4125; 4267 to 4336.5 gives 2.26 angstrom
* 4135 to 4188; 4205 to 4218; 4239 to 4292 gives -0.38 angstrom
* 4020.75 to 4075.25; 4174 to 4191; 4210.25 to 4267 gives 0.29 angstrom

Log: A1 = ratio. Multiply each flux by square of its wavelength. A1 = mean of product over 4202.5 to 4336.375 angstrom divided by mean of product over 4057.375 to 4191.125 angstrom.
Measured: 1.08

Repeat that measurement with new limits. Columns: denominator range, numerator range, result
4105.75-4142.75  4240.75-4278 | 1.15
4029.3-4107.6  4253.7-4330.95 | 1.10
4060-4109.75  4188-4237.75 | 1.12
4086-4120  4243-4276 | 1.23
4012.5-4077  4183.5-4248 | 1.03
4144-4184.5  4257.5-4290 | 1.07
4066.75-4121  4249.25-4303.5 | 1.14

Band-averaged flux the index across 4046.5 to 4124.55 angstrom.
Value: 152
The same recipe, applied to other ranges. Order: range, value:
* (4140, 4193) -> 156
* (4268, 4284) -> 161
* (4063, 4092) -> 158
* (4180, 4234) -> 157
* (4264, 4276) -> 163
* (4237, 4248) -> 157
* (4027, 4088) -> 163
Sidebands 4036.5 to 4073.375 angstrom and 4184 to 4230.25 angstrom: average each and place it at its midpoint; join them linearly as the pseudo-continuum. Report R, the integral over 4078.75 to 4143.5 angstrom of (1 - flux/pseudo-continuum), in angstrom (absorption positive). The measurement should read 6.1 angstrom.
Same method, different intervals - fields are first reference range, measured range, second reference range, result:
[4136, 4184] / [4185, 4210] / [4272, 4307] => -1.26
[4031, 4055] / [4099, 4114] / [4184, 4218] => 2.52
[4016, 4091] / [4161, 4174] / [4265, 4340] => 0.56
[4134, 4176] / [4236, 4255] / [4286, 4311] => -1.14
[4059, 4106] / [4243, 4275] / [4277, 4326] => -2.34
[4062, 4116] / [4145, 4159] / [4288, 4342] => -1.33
